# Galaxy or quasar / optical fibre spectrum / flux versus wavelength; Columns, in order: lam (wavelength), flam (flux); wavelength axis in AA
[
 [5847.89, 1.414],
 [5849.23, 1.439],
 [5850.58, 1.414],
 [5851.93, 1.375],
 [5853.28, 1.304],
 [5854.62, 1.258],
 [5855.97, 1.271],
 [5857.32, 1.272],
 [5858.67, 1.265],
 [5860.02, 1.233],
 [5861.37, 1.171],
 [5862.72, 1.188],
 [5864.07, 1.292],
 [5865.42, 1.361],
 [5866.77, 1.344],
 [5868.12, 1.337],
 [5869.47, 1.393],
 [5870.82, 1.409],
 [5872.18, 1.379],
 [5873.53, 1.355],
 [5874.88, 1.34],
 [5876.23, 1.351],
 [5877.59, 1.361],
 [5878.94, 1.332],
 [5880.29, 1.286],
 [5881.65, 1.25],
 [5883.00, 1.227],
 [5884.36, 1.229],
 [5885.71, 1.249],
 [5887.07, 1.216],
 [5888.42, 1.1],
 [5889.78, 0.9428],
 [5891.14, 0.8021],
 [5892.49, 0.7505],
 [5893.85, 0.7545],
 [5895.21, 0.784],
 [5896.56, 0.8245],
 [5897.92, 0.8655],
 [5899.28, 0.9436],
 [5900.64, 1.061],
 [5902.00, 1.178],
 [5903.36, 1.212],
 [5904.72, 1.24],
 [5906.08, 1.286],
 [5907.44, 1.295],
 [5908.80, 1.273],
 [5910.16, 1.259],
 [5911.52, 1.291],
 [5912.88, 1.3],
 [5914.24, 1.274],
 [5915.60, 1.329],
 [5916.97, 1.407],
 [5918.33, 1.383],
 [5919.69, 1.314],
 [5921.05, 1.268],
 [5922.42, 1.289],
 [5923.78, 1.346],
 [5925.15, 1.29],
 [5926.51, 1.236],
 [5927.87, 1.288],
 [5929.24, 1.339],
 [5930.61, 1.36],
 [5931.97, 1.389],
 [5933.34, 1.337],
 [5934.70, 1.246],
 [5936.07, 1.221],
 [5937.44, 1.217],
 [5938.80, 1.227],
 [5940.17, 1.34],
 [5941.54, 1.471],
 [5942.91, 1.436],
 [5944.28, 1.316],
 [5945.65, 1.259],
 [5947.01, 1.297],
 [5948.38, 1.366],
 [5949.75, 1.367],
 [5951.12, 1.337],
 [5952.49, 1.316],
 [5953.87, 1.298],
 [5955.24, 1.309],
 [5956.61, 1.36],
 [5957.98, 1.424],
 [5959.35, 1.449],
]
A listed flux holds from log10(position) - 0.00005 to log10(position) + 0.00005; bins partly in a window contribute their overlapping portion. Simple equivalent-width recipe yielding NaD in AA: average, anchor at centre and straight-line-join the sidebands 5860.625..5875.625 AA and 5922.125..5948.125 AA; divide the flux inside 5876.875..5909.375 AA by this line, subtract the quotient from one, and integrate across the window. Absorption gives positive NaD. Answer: 5.4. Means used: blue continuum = 1.32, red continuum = 1.31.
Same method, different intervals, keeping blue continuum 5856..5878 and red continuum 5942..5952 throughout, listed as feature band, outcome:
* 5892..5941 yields 4.54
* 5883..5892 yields 1.55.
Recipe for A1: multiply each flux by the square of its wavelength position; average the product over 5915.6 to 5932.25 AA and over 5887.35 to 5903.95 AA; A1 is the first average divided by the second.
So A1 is 1.4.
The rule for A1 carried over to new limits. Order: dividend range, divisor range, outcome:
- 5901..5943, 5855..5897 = 1.10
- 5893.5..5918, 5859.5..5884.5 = 0.89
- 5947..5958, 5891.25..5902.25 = 1.55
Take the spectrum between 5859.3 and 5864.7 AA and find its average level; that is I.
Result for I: 1.22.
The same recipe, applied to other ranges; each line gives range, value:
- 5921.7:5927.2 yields 1.29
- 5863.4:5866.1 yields 1.33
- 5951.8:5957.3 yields 1.32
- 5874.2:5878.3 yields 1.35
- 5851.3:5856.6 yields 1.3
